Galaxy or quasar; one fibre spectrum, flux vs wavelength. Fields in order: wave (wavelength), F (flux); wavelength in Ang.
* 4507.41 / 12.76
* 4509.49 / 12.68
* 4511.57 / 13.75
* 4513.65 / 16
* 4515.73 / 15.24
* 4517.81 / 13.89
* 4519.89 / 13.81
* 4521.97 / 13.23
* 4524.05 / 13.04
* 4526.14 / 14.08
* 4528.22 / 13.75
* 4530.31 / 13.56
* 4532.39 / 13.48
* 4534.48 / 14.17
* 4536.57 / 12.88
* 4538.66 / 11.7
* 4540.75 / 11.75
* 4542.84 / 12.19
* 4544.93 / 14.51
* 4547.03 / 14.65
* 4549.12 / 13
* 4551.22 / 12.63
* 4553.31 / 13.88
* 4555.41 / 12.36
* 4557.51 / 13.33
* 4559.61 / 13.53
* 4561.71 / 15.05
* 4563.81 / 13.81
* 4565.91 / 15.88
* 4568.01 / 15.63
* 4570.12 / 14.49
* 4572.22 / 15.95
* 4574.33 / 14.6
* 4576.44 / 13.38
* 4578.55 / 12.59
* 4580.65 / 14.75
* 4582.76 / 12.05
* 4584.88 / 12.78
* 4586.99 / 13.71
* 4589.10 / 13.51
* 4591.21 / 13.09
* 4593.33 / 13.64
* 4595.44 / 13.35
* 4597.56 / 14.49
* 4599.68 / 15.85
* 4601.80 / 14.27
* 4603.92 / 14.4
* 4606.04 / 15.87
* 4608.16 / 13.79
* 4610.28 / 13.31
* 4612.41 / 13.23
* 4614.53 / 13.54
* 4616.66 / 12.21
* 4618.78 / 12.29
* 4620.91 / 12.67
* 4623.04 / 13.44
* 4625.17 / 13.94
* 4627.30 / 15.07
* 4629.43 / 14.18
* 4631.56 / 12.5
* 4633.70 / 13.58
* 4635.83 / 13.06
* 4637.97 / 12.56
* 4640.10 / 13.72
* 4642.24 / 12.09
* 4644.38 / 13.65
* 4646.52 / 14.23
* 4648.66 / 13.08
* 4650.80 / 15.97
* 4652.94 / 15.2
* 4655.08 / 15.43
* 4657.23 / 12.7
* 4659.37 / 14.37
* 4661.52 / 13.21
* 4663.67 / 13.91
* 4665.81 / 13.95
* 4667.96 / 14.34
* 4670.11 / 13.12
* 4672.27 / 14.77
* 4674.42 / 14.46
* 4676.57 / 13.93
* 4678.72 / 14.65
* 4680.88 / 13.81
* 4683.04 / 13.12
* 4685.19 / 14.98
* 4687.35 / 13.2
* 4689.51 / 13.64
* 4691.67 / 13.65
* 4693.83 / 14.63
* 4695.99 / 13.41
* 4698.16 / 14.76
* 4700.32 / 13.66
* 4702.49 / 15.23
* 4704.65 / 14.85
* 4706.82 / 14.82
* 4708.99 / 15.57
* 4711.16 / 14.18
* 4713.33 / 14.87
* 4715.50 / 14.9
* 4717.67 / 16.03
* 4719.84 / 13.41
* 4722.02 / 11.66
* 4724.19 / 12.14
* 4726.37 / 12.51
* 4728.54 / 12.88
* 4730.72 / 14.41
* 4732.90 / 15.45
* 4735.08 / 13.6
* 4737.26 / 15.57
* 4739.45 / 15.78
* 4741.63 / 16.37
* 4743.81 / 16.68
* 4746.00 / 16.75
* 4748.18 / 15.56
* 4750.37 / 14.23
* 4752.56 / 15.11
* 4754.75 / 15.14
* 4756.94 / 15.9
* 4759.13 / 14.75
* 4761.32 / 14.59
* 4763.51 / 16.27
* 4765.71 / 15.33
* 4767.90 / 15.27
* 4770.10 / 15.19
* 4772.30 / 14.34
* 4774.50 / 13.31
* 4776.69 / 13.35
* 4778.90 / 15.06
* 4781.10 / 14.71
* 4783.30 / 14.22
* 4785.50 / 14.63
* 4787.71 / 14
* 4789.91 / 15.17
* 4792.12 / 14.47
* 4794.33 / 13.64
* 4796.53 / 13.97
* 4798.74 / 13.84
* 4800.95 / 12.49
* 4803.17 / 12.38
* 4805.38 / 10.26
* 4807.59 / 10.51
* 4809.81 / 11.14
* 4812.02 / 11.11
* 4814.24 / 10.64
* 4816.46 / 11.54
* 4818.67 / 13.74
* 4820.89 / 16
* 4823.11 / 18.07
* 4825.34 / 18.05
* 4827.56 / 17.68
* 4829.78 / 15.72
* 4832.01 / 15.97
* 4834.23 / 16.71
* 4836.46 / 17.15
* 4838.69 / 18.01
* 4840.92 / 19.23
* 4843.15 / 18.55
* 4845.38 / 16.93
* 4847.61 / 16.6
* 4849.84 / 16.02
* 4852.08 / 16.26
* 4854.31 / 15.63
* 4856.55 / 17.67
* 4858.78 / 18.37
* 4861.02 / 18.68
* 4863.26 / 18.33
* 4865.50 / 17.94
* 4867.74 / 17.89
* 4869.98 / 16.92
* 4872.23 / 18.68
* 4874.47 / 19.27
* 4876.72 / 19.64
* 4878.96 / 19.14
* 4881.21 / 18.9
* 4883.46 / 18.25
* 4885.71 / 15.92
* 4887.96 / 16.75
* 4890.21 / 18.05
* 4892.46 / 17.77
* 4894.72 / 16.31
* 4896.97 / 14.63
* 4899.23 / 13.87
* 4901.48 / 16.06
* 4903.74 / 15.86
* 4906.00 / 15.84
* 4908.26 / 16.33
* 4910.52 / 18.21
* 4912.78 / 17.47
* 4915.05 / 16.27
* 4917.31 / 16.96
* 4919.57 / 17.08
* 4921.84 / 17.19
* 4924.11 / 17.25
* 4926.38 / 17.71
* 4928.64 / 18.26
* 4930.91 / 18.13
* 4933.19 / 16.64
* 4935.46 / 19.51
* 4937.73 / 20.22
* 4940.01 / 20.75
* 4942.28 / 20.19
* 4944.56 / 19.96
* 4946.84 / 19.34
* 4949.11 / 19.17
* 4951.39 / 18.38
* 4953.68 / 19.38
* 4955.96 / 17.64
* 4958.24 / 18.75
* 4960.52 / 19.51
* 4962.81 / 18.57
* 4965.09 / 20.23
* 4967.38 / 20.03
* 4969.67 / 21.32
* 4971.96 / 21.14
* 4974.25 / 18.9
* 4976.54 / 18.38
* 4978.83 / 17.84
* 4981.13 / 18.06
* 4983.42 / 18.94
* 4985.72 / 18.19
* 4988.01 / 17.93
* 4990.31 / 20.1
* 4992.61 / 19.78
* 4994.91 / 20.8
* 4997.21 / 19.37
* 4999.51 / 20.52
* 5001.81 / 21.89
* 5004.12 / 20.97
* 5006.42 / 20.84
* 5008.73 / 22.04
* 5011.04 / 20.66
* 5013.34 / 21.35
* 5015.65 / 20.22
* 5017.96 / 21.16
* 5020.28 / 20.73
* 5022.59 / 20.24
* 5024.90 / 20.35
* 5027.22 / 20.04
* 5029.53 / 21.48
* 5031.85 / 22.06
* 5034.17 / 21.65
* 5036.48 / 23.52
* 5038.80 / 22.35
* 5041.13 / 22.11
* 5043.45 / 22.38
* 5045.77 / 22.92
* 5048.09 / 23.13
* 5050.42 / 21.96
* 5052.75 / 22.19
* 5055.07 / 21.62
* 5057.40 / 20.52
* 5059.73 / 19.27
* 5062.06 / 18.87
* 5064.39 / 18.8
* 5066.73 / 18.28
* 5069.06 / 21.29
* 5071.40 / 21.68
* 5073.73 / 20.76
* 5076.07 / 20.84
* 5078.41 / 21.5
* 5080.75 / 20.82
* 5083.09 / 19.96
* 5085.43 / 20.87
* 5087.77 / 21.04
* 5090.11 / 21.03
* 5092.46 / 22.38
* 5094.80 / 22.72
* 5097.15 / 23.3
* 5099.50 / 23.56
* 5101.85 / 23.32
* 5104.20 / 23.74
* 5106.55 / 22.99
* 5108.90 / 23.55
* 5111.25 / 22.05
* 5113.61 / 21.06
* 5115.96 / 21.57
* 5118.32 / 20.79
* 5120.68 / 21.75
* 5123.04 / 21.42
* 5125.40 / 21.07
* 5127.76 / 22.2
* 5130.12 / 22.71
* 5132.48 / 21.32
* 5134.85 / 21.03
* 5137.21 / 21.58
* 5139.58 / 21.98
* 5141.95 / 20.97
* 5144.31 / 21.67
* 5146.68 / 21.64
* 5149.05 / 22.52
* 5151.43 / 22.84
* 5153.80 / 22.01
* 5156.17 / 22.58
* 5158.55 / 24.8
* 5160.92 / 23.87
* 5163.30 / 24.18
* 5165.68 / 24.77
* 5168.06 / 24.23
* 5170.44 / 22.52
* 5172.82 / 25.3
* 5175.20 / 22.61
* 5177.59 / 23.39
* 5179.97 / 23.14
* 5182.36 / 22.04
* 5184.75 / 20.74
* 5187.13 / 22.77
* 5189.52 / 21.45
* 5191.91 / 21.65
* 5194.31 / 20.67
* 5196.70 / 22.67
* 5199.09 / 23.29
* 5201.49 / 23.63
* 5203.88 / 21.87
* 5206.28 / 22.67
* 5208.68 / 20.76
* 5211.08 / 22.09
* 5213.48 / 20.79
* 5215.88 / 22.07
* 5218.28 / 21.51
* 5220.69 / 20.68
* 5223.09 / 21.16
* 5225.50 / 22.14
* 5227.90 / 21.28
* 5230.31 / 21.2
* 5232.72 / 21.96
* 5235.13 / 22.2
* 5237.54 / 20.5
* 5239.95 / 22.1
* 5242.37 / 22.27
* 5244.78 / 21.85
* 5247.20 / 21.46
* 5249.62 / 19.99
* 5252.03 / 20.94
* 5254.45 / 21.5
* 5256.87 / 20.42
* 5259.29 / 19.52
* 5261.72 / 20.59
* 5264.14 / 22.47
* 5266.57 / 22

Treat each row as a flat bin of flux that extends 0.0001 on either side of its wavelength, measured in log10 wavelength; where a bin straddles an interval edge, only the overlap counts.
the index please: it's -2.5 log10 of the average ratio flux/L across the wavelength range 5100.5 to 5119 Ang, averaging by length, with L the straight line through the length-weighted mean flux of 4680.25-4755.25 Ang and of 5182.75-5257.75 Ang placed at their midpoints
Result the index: -0.122 mag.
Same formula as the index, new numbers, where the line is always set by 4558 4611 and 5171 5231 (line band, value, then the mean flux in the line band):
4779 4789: 0.156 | 14.5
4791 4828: 0.259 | 13.4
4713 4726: 0.160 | 13.7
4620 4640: 0.098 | 13.5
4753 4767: 0.074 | 15.3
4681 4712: 0.098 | 14.2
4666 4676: 0.083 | 14.1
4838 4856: 0.023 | 17.1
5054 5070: 0.028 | 19.8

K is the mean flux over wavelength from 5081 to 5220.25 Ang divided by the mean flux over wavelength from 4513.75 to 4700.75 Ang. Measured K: 1.6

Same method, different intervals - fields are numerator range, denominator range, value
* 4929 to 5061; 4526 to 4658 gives 1.48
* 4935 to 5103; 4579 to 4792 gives 1.45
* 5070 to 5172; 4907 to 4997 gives 1.18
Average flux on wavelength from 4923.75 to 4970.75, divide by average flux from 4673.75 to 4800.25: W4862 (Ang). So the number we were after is 1.32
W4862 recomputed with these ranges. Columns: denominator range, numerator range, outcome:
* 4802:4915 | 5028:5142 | 1.32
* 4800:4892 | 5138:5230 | 1.37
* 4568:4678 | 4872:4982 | 1.31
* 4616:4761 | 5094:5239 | 1.57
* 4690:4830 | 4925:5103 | 1.42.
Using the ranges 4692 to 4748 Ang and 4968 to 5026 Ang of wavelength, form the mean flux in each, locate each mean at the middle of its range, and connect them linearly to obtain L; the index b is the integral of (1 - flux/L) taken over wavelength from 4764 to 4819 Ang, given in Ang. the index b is 8.8 Ang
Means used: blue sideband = 14.6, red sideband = 20.1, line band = 13.4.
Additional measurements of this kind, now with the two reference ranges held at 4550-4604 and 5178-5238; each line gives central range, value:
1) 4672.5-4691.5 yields 1.6 Ang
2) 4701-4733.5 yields 3.2 Ang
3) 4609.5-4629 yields 1.5 Ang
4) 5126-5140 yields -0.6 Ang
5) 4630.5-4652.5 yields 1.9 Ang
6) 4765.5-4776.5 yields 1.2 Ang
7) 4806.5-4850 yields 4.2 Ang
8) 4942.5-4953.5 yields -0.4 Ang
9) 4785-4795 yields 1.3 Ang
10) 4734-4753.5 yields 0.6 Ang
